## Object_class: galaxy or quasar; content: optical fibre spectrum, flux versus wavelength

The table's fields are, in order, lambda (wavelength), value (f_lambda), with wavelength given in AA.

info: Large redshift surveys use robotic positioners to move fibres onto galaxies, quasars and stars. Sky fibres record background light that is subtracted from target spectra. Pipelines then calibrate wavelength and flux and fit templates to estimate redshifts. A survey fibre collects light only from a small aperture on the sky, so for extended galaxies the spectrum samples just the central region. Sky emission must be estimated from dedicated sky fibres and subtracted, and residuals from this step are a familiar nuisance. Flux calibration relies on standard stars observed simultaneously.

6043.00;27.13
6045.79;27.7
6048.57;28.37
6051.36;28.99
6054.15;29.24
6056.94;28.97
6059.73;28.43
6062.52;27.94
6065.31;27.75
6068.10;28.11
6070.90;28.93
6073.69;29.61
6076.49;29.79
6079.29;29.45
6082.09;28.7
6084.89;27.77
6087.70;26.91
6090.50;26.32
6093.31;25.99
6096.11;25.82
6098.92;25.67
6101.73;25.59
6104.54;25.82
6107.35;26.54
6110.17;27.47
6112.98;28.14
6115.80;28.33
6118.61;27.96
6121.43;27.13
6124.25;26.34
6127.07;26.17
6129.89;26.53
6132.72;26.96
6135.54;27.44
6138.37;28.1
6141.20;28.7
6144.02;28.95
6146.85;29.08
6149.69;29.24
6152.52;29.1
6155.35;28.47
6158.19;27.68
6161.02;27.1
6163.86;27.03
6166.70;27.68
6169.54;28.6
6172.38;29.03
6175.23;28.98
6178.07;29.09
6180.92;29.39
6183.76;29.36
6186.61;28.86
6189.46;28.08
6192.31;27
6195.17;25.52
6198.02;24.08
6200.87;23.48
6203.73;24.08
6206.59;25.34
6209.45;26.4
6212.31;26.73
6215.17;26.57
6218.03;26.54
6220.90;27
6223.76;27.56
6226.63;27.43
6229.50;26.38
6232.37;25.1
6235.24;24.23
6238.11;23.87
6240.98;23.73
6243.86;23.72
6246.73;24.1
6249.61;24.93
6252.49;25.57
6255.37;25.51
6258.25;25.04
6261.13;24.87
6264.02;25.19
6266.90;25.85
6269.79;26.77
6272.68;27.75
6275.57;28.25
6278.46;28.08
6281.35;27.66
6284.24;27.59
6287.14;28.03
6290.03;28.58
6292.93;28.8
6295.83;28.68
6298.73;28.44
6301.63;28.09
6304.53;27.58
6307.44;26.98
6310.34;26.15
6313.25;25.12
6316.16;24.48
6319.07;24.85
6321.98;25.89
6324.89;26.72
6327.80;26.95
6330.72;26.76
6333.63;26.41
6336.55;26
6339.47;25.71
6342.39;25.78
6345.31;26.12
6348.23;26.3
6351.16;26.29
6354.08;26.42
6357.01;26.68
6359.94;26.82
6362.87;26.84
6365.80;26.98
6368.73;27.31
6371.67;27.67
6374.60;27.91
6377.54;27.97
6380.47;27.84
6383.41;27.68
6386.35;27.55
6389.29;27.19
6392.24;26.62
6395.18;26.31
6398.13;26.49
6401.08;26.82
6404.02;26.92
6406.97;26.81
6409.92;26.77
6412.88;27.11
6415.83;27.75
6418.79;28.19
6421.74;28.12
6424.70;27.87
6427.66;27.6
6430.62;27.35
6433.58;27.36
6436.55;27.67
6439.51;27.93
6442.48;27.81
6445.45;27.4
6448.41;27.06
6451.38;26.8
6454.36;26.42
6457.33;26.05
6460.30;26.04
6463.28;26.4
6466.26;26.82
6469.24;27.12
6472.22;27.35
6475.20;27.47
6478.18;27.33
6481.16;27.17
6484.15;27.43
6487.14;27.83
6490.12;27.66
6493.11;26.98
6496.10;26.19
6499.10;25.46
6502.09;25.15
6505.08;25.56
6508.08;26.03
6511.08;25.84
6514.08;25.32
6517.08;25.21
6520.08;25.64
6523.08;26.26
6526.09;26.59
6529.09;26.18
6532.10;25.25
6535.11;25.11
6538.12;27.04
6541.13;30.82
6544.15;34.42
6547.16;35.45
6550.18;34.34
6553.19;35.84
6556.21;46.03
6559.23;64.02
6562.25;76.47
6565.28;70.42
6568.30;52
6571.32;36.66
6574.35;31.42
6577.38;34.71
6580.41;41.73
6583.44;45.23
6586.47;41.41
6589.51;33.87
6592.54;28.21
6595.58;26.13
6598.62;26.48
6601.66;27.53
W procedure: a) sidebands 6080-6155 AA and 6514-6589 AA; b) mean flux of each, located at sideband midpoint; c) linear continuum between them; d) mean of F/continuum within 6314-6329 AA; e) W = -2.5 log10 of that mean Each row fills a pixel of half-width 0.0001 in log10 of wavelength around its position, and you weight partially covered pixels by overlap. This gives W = 0.25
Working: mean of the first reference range 27.4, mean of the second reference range 38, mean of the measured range 25.7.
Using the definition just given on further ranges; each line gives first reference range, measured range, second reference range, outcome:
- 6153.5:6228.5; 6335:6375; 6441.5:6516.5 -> 0.012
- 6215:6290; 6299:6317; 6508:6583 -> 0.059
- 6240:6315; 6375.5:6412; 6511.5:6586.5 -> 0.155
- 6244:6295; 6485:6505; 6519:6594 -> 0.326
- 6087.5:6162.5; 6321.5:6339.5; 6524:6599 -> 0.225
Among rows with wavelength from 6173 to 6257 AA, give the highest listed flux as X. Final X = 29.39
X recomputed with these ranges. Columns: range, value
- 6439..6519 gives 27.93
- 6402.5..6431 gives 28.19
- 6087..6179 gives 29.24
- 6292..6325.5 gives 28.8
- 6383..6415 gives 27.68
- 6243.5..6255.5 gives 25.57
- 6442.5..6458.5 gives 27.4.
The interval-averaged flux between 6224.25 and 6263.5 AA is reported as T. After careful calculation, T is 25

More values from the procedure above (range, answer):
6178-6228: 26.7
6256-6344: 26.8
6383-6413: 26.9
